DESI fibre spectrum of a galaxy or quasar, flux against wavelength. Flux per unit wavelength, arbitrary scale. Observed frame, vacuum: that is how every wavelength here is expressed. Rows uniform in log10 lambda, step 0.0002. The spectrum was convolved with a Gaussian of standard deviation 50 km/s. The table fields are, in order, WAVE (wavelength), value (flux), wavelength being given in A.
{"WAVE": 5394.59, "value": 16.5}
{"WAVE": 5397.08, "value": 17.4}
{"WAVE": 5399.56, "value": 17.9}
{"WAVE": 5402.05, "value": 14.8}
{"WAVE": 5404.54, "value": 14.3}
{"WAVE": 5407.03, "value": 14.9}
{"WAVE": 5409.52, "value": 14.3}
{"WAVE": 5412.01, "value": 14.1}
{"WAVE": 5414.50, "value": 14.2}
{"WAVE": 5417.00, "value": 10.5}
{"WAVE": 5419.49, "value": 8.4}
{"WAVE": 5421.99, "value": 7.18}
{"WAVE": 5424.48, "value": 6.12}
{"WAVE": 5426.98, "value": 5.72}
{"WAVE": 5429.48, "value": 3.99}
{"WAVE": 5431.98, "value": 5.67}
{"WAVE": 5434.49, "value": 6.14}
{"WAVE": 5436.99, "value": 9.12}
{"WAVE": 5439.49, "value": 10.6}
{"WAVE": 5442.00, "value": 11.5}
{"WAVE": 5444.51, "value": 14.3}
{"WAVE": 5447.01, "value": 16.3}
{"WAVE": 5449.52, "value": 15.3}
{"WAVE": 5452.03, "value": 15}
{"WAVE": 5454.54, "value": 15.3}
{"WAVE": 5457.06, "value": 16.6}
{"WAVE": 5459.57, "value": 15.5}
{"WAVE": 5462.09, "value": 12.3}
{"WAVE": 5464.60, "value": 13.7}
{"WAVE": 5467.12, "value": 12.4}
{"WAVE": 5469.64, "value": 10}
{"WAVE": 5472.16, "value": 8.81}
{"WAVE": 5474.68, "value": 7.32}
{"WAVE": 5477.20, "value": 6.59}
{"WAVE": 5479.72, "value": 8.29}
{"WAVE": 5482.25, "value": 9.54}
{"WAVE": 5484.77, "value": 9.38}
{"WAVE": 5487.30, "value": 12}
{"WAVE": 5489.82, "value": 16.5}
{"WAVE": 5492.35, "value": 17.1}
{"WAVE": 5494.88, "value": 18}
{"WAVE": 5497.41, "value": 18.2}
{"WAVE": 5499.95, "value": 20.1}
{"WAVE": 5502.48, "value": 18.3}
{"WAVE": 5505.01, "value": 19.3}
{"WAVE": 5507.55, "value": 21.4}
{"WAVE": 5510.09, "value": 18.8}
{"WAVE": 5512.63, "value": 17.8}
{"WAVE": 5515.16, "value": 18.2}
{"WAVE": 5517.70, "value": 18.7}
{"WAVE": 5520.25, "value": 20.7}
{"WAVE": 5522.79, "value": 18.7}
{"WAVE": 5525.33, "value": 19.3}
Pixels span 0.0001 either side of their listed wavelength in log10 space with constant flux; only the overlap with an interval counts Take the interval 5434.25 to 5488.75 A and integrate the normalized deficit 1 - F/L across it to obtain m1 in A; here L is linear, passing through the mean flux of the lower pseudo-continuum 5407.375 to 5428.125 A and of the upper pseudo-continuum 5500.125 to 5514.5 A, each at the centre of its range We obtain 9.83 A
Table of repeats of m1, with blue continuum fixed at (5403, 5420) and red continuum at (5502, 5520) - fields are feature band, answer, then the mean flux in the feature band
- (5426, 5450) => 8.3 A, 9.74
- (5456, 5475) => 4.7 A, 12.3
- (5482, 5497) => 3.0 A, 14.3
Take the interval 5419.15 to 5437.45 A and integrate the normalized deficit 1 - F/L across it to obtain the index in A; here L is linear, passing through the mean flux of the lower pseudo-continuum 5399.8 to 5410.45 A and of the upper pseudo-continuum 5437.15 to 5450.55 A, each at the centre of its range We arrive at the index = 9.9 A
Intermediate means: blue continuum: 14.9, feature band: 6.34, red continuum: 13.2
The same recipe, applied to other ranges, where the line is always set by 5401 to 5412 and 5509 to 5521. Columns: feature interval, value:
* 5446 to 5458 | 0.5 A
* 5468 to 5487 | 9.3 A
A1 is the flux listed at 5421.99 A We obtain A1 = 7.18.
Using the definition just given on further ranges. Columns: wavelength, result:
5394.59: 16.5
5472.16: 8.81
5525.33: 19.3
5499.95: 20.1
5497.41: 18.2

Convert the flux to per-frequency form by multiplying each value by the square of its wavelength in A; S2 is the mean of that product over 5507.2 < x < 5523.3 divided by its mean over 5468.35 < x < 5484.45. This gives 2.28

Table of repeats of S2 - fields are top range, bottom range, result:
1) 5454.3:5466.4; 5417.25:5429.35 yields 2.14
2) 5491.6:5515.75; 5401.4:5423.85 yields 1.58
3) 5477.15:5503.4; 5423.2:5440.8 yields 2.15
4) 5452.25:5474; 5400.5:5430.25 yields 1.22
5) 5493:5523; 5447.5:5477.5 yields 1.52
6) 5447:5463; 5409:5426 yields 1.47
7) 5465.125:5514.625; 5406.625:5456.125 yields 1.34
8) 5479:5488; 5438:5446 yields 0.81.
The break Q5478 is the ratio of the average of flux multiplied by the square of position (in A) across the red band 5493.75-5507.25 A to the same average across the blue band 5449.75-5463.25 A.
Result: 1.29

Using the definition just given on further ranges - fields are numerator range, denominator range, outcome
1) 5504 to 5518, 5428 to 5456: 1.74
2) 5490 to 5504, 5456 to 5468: 1.31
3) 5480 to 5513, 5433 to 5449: 1.46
